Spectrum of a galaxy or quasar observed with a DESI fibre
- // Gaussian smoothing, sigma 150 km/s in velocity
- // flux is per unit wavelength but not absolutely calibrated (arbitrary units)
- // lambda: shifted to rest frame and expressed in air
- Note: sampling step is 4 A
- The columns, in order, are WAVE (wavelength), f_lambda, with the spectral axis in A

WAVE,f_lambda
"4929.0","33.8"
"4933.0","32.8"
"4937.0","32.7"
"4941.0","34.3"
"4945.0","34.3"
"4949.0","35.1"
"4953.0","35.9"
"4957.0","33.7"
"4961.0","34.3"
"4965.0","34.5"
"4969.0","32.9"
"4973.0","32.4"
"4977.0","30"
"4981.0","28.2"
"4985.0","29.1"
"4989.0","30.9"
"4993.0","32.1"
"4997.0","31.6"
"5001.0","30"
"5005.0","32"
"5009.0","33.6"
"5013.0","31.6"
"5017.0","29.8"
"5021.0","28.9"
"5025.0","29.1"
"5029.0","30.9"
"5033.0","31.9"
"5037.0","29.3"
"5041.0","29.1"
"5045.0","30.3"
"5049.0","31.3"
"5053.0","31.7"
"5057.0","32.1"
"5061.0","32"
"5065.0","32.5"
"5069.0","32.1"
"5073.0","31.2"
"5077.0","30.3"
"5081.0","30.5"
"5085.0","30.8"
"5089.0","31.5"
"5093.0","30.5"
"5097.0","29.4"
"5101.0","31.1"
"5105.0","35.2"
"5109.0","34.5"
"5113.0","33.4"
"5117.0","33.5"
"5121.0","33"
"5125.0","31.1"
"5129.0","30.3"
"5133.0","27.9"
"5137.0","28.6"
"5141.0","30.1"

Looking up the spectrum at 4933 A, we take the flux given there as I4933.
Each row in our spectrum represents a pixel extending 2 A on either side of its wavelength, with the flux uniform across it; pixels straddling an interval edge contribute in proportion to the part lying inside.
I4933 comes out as 32.8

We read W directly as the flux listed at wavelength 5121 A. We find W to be 33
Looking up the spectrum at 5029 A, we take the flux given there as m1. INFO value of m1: 30.9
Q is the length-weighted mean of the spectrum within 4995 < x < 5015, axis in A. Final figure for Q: 31.8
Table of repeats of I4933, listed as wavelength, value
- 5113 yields 33.4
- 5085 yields 30.8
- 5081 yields 30.5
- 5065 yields 32.5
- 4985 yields 29.1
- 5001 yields 30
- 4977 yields 30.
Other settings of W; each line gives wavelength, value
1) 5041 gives 29.1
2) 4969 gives 32.9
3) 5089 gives 31.5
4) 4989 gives 30.9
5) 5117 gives 33.5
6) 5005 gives 32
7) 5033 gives 31.9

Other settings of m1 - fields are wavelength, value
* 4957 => 33.7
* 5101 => 31.1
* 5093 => 30.5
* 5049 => 31.3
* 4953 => 35.9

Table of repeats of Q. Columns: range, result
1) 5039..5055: 30.6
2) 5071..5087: 30.7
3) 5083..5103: 30.7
